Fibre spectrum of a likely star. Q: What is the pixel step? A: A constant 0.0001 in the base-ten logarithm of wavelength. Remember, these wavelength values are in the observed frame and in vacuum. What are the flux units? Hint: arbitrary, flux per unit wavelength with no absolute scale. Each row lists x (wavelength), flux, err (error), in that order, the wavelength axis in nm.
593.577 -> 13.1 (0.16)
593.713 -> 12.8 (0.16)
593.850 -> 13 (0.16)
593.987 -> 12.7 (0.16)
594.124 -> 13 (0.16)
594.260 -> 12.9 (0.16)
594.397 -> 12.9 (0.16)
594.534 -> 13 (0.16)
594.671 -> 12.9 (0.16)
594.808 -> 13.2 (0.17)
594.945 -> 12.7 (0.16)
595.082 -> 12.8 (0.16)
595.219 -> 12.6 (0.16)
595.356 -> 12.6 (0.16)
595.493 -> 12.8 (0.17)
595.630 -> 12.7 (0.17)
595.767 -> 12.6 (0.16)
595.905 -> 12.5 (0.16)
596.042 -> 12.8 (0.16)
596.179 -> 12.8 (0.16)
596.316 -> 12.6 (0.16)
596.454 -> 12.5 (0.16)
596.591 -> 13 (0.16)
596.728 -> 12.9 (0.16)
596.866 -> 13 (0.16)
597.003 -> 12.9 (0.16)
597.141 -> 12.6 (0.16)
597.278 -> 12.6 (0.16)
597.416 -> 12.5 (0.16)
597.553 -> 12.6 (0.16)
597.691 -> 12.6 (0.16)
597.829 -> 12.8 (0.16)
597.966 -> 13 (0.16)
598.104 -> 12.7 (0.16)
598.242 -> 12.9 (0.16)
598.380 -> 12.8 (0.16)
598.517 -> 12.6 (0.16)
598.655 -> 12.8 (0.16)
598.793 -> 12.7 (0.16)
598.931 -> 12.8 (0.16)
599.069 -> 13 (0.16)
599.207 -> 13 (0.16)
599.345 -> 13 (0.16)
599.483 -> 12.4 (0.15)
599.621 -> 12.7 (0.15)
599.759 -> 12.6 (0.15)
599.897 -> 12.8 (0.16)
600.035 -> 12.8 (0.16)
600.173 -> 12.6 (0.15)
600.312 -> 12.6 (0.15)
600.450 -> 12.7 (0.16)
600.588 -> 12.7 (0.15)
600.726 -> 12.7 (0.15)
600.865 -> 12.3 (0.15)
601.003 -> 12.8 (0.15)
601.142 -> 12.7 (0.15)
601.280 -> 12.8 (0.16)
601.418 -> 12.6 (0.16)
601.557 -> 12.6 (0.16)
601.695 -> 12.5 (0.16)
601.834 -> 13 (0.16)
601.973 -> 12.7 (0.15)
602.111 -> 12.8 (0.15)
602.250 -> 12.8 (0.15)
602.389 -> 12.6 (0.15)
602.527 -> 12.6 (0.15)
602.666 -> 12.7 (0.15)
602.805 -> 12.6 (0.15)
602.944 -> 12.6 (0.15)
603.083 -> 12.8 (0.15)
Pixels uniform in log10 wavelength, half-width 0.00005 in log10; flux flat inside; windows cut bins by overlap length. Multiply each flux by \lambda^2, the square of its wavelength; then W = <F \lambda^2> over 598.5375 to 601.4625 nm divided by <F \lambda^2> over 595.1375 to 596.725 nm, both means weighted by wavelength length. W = 1.02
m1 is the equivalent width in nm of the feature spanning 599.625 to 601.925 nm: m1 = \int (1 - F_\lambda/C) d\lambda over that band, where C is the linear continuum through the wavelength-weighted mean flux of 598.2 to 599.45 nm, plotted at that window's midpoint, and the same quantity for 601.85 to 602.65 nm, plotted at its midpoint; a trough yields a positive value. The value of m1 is 0.02 nm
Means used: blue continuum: 12.8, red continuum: 12.7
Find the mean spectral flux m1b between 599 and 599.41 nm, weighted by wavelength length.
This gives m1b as 13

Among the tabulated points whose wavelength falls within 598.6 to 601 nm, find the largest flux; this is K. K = 13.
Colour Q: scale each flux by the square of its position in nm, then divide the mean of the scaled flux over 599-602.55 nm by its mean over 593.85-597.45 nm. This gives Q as 1.01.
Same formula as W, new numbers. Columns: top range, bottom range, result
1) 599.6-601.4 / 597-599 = 1.01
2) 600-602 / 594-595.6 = 1.01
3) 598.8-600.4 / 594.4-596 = 1.01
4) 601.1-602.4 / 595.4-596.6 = 1.02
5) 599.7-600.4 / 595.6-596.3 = 1.01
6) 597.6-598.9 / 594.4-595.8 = 1.01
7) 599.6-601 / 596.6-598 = 1.00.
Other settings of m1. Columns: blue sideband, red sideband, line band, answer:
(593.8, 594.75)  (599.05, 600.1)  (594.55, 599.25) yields 0.03 nm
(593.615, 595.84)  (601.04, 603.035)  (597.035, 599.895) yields 0.00 nm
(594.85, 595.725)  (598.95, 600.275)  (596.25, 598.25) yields 0.00 nm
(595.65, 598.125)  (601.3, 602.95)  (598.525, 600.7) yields -0.01 nm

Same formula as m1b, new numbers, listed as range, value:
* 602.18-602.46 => 12.7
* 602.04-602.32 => 12.8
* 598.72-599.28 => 12.9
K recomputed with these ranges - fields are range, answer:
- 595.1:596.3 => 12.8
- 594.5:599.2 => 13.2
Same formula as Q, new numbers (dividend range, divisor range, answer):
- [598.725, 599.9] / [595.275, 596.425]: 1.02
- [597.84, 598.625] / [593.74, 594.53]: 1.01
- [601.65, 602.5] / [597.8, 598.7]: 1.01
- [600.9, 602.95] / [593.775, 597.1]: 1.01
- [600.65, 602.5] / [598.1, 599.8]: 1.00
